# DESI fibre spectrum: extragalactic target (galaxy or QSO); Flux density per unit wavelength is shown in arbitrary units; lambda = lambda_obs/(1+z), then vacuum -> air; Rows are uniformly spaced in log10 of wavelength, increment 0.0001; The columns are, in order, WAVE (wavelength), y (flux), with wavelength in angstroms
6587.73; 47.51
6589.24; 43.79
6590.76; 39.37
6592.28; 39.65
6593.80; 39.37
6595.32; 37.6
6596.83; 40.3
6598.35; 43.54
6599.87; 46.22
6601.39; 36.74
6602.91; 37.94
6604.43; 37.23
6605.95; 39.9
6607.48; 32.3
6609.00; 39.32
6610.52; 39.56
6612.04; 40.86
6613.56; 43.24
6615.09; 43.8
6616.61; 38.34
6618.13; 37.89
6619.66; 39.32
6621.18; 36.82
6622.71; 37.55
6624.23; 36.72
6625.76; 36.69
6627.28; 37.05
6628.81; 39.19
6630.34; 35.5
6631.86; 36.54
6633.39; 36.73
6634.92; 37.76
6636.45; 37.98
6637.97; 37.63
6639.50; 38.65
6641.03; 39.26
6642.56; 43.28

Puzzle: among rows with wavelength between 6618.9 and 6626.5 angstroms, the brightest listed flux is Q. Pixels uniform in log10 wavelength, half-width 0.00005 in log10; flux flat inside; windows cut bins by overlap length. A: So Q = 39.32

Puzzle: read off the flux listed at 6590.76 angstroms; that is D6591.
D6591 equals 39.37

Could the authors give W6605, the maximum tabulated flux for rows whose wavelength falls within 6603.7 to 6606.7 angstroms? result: 39.9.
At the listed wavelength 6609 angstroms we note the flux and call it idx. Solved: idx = 39.32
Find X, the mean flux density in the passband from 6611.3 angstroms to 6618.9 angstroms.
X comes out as 40.8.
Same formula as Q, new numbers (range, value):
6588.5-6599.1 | 43.79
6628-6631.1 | 39.19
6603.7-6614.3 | 43.24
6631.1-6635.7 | 37.76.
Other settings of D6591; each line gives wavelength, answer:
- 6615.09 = 43.8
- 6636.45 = 37.98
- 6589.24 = 43.79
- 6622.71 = 37.55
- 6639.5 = 38.65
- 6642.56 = 43.28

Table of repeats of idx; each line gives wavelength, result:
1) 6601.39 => 36.74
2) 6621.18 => 36.82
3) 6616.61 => 38.34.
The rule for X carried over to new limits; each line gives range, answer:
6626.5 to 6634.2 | 37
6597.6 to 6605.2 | 40.3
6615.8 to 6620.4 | 38.6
